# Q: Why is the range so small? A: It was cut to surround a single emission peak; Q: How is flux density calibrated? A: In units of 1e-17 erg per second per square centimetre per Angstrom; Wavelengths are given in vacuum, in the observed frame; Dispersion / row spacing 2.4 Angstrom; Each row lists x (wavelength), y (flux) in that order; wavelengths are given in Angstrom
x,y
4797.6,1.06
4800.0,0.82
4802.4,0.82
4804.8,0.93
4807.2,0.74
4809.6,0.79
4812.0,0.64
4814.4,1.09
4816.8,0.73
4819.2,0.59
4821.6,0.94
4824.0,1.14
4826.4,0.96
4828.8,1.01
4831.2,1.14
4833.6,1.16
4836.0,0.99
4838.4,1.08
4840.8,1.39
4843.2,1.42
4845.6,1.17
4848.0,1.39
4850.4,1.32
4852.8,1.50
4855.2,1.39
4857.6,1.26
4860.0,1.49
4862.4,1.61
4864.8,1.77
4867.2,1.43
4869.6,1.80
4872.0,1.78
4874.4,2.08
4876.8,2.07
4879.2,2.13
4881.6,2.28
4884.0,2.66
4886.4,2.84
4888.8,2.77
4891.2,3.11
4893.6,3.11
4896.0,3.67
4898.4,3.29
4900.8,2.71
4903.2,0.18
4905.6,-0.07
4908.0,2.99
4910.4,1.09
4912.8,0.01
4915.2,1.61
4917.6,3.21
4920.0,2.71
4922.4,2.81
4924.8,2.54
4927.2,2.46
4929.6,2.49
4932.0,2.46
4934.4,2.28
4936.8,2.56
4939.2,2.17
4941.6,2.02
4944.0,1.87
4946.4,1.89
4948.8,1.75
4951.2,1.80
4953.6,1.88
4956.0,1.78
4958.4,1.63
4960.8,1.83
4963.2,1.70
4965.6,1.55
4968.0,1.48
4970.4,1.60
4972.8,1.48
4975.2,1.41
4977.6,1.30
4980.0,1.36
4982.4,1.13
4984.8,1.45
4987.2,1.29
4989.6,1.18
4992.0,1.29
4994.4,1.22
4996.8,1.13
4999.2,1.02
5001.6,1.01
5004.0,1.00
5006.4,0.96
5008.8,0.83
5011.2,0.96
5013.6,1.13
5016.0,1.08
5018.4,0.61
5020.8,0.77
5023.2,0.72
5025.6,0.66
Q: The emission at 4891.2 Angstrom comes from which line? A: C IV 1549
